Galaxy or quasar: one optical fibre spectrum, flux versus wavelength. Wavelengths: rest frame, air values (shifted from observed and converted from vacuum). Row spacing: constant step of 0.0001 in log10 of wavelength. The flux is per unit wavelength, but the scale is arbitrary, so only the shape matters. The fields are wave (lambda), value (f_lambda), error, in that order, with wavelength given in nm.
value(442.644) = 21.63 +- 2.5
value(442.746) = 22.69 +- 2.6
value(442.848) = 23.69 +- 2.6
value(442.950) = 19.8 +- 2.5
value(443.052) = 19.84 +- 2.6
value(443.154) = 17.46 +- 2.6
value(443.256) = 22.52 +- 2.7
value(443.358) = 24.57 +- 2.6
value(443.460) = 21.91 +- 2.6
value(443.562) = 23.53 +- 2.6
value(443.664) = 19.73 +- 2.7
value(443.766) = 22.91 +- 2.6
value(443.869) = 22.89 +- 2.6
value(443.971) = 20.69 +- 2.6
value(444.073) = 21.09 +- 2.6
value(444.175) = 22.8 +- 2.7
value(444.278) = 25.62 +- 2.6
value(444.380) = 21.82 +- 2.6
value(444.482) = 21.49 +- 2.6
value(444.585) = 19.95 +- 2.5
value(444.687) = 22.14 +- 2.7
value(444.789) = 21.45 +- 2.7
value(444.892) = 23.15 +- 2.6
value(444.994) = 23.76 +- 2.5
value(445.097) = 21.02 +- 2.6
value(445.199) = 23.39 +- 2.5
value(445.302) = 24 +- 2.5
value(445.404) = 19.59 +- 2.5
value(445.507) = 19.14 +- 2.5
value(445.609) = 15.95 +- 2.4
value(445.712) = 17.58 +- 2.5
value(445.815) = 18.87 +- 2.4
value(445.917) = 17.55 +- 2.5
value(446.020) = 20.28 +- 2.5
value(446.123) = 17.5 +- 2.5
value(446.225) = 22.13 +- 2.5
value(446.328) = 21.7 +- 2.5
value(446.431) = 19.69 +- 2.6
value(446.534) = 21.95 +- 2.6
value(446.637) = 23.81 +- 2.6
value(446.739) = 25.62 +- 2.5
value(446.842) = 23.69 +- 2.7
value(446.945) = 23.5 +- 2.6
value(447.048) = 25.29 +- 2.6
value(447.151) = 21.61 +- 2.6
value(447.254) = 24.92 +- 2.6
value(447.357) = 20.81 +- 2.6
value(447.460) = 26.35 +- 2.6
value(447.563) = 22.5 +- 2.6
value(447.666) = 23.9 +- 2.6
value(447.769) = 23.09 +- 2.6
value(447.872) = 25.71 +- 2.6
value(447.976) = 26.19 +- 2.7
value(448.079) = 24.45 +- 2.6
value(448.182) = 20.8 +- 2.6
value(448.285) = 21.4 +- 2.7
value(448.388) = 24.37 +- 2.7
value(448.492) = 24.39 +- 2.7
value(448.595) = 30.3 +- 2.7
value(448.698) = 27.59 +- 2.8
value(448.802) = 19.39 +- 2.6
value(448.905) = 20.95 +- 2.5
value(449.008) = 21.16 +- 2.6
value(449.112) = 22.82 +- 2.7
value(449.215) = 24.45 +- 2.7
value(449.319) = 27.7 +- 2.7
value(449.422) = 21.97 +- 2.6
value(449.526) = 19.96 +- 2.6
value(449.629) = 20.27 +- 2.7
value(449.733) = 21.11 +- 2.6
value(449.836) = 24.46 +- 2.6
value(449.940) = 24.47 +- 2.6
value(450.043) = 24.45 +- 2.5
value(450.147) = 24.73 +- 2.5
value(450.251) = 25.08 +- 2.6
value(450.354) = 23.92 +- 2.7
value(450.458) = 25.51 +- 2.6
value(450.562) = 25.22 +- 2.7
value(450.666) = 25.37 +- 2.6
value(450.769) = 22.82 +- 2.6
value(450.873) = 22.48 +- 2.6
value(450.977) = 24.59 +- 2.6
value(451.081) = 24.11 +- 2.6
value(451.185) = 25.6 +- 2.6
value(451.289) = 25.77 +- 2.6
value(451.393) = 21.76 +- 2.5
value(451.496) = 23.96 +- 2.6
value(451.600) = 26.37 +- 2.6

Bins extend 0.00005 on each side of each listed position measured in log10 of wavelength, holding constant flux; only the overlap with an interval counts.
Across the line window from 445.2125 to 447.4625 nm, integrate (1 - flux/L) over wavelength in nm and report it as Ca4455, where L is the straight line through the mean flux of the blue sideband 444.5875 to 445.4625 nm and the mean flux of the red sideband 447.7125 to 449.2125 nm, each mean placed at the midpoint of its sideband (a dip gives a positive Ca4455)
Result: 0.14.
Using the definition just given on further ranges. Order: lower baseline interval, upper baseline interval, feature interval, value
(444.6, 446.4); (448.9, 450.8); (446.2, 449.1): -0.19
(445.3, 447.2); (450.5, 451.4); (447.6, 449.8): -0.07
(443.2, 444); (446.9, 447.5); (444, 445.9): 0.14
